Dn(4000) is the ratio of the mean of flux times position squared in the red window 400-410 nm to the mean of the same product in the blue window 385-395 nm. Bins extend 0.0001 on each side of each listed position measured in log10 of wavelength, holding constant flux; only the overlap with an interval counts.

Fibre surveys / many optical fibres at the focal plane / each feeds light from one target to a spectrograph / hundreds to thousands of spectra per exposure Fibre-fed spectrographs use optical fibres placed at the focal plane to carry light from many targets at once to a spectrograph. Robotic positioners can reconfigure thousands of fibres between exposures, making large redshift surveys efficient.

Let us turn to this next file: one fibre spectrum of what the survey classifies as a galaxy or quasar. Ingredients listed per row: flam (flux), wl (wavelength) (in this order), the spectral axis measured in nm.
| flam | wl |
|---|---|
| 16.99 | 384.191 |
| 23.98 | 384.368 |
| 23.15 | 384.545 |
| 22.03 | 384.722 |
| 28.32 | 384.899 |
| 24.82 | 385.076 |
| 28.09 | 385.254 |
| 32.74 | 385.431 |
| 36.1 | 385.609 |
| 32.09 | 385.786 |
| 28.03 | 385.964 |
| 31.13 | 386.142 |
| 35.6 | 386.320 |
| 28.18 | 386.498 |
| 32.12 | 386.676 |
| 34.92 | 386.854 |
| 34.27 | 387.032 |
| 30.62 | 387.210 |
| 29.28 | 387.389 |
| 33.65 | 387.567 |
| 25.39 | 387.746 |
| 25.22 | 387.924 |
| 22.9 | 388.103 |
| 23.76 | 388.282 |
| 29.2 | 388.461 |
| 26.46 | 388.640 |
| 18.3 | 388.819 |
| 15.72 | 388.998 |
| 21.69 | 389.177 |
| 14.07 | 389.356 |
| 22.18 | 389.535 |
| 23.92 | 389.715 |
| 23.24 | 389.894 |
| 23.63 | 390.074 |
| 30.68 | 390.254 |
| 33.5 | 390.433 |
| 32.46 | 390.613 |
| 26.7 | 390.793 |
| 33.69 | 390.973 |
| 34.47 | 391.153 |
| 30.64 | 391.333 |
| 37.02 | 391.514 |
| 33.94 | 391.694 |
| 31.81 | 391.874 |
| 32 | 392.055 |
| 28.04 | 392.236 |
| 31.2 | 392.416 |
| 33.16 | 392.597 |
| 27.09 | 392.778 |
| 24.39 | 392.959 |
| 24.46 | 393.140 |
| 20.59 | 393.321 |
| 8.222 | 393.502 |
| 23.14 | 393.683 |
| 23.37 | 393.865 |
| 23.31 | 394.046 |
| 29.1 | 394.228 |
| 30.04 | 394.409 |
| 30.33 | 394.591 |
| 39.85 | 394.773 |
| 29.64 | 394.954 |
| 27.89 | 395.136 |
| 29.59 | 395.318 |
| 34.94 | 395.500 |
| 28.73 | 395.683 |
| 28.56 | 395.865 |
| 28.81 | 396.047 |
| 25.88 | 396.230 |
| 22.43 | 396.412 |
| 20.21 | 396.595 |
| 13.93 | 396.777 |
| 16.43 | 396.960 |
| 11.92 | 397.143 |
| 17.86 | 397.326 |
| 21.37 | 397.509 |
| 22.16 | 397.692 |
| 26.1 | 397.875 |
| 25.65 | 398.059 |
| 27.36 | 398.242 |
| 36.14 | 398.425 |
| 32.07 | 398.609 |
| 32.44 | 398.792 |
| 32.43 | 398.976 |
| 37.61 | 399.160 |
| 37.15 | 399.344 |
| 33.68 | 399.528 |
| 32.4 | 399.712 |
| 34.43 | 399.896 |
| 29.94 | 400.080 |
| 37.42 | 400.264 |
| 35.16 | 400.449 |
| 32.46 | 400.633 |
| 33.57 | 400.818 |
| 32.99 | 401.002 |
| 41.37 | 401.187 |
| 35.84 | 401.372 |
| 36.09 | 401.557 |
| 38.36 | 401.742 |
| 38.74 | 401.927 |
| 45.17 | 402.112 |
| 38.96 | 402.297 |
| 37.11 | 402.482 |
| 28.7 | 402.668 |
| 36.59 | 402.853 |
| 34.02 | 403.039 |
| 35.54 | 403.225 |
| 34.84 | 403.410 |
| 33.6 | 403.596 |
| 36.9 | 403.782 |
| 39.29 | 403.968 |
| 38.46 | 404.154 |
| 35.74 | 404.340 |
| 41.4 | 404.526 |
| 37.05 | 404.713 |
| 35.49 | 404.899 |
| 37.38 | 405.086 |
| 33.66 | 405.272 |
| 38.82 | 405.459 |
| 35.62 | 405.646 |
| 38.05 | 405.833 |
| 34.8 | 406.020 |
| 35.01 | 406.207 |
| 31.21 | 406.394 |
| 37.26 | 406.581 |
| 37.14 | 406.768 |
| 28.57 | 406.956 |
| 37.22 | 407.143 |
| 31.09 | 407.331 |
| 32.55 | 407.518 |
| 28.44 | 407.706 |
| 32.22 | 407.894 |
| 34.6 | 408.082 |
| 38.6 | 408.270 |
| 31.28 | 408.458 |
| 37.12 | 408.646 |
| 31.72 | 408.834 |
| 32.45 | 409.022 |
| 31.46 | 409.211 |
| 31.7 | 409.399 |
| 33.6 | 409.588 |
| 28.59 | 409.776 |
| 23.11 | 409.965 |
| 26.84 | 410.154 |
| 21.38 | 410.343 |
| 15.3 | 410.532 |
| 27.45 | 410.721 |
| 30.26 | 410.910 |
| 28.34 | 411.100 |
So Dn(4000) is 1.3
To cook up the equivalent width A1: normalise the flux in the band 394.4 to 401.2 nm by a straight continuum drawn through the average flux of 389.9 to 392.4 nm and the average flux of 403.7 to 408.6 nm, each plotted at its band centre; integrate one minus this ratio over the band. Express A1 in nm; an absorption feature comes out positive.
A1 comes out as 0.81 nm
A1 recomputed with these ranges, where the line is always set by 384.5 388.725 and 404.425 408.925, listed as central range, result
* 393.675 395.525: 0.13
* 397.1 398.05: 0.34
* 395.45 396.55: 0.14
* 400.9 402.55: -0.24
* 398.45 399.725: -0.06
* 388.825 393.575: 0.57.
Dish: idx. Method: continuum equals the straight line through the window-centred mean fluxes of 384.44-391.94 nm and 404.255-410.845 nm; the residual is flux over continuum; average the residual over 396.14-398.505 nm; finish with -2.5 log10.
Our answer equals 0.35 mag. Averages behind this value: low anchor 28.2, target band 22.1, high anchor 32.7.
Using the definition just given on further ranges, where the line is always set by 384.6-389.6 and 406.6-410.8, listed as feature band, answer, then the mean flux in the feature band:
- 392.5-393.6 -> 0.22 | 23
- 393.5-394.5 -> 0.18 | 24.2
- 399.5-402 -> -0.19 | 35.2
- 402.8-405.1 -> -0.22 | 36.6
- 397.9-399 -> -0.05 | 30.6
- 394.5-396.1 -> -0.09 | 31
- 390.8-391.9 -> -0.18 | 33.2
